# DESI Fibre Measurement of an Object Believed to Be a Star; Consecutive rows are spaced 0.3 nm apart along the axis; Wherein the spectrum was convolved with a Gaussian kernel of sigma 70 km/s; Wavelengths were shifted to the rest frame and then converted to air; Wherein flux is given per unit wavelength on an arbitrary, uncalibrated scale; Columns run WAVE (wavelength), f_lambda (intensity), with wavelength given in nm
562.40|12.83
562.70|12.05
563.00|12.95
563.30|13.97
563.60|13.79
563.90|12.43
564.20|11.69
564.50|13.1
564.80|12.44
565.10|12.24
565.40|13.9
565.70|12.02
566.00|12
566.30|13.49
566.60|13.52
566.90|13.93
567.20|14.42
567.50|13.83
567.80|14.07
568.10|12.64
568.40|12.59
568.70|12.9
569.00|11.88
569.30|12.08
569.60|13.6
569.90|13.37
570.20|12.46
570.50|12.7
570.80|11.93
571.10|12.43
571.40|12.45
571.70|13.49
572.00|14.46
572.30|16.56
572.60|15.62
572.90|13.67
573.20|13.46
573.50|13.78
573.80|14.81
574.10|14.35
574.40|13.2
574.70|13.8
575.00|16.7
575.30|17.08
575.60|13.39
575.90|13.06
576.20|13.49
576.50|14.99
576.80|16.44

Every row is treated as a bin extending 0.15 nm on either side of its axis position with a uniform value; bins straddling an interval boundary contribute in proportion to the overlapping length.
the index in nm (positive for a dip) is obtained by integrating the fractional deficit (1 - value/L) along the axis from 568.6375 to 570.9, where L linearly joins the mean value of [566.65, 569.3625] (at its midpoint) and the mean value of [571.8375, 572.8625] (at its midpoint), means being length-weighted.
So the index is 0.23 nm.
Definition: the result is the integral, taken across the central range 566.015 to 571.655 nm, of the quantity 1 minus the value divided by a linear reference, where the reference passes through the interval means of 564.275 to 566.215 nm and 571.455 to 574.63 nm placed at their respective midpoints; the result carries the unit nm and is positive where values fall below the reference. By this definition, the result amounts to 0.15 nm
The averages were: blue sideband 12.6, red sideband 14.3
